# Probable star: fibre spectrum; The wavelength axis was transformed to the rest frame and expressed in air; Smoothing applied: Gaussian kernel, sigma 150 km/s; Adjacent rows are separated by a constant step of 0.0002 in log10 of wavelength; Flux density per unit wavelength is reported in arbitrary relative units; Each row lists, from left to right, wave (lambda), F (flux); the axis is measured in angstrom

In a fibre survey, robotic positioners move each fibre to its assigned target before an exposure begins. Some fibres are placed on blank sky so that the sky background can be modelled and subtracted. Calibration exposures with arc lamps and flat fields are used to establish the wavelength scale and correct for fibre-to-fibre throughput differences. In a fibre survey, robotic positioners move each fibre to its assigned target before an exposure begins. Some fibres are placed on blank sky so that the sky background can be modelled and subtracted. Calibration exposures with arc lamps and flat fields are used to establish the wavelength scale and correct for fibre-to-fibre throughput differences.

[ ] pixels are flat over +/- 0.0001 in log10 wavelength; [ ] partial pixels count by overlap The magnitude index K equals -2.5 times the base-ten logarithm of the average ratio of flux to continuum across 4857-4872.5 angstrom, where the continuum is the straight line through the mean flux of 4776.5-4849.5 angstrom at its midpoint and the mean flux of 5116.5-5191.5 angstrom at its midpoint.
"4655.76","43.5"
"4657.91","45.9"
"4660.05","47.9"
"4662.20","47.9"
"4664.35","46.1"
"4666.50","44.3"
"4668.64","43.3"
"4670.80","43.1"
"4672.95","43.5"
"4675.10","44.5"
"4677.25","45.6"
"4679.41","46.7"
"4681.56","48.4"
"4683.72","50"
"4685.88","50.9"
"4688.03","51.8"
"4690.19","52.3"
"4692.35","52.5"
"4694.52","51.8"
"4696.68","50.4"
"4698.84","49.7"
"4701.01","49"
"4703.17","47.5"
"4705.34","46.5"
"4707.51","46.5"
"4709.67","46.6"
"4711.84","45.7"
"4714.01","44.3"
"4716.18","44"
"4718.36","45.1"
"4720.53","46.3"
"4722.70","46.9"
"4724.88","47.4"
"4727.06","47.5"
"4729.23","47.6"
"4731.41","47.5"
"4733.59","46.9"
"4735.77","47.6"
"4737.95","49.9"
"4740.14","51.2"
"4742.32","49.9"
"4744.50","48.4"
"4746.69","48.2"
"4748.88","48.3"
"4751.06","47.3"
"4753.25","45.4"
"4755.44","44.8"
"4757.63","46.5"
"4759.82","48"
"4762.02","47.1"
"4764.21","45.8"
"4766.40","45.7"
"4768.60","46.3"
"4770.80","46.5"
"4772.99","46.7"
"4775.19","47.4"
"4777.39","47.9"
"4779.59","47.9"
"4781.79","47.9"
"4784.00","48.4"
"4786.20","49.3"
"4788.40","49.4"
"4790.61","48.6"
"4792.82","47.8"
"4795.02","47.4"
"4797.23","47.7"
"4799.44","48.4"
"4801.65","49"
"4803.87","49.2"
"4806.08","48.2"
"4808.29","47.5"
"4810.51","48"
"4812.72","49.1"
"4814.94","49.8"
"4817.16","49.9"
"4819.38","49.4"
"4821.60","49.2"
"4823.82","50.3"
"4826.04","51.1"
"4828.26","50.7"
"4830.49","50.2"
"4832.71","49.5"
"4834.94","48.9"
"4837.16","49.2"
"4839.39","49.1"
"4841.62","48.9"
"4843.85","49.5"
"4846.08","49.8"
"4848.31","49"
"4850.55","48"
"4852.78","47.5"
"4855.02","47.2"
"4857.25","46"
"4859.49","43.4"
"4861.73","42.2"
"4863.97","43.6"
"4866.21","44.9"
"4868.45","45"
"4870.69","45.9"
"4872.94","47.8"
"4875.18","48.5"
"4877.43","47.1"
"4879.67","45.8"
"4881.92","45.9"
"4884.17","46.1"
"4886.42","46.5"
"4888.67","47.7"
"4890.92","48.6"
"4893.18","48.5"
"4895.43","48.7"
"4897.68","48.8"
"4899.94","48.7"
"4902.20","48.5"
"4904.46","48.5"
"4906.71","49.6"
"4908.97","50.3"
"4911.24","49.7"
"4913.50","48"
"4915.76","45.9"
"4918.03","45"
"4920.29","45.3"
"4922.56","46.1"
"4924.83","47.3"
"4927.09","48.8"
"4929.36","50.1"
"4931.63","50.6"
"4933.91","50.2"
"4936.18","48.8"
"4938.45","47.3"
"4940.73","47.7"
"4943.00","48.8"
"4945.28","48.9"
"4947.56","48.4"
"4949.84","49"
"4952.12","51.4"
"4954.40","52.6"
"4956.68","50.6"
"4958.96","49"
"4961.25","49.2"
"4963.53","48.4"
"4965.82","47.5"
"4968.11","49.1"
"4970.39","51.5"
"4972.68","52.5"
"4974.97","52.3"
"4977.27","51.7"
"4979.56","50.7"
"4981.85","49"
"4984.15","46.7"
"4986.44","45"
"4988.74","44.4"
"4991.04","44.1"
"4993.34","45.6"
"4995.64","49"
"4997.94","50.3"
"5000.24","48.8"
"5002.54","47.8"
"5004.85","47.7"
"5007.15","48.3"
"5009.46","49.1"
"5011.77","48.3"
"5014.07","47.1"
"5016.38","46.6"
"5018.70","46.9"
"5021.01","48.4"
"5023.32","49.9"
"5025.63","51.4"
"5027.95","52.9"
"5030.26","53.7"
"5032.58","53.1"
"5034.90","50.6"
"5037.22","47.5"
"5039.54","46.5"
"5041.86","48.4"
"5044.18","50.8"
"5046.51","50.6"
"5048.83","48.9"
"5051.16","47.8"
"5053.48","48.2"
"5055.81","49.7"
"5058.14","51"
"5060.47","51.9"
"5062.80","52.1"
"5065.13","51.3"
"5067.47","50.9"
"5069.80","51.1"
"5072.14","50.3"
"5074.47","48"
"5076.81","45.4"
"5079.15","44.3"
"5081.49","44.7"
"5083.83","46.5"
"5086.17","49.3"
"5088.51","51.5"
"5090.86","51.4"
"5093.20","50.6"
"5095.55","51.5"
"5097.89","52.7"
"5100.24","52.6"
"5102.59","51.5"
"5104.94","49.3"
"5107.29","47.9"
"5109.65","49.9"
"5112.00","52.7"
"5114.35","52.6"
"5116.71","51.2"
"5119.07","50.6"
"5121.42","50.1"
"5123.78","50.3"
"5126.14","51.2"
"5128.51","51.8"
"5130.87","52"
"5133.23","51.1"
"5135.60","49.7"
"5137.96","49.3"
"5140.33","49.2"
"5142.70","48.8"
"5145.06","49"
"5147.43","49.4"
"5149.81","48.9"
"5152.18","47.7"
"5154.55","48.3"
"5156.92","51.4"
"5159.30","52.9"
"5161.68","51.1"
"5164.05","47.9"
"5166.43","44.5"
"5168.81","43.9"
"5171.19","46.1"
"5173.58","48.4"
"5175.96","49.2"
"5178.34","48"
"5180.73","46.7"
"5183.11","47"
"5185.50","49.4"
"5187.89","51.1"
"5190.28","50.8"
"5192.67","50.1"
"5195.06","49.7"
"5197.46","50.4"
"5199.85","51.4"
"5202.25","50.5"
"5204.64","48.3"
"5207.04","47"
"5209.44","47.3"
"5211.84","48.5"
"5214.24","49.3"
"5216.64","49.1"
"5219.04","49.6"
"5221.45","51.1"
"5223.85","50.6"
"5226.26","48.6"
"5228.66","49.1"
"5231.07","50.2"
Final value 0.106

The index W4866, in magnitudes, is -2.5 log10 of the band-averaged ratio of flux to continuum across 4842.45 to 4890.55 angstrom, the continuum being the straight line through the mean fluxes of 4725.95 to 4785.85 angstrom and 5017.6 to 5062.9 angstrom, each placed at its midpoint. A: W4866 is 0.04 mag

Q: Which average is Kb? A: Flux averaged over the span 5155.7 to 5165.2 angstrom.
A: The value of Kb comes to 50.8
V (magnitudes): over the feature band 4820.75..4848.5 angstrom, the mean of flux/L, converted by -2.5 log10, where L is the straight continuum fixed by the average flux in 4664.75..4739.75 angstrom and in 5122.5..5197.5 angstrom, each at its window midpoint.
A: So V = -0.04 mag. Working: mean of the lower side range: 47.4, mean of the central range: 49.7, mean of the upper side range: 49.2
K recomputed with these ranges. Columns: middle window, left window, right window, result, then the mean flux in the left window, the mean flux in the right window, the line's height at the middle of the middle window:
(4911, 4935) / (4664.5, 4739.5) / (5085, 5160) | 0.03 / 47.4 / 50.5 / 49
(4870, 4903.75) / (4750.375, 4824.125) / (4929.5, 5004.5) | 0.02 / 47.9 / 49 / 48.5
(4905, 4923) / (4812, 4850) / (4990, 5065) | 0.04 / 49.6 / 49.2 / 49.4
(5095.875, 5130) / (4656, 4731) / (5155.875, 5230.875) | -0.05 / 47.2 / 49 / 48.7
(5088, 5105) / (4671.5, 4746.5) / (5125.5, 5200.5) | -0.05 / 47.9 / 49.2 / 49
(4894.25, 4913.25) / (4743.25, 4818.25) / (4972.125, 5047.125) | -0.01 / 47.8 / 48.9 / 48.4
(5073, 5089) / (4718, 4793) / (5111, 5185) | 0.05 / 47.5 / 49.4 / 49.1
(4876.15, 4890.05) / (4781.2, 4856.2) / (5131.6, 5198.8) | 0.05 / 48.9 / 49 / 48.9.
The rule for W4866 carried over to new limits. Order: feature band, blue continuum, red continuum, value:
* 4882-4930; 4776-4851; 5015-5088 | 0.03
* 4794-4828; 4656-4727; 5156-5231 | -0.03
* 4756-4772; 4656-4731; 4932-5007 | 0.03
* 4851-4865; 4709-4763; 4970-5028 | 0.06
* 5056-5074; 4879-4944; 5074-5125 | -0.03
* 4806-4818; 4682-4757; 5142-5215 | -0.01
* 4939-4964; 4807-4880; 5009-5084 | -0.02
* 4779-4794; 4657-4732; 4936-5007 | -0.02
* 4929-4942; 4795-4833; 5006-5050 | 0.01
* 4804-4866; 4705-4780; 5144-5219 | -0.02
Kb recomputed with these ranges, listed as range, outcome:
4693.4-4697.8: 51.1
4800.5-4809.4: 48.5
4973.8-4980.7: 51.5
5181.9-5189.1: 49.2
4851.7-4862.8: 45.3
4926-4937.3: 49.7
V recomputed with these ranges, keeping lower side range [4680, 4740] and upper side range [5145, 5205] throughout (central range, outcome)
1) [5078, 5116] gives -0.025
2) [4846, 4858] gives 0.014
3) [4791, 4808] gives 0.003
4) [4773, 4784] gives 0.014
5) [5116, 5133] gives -0.047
